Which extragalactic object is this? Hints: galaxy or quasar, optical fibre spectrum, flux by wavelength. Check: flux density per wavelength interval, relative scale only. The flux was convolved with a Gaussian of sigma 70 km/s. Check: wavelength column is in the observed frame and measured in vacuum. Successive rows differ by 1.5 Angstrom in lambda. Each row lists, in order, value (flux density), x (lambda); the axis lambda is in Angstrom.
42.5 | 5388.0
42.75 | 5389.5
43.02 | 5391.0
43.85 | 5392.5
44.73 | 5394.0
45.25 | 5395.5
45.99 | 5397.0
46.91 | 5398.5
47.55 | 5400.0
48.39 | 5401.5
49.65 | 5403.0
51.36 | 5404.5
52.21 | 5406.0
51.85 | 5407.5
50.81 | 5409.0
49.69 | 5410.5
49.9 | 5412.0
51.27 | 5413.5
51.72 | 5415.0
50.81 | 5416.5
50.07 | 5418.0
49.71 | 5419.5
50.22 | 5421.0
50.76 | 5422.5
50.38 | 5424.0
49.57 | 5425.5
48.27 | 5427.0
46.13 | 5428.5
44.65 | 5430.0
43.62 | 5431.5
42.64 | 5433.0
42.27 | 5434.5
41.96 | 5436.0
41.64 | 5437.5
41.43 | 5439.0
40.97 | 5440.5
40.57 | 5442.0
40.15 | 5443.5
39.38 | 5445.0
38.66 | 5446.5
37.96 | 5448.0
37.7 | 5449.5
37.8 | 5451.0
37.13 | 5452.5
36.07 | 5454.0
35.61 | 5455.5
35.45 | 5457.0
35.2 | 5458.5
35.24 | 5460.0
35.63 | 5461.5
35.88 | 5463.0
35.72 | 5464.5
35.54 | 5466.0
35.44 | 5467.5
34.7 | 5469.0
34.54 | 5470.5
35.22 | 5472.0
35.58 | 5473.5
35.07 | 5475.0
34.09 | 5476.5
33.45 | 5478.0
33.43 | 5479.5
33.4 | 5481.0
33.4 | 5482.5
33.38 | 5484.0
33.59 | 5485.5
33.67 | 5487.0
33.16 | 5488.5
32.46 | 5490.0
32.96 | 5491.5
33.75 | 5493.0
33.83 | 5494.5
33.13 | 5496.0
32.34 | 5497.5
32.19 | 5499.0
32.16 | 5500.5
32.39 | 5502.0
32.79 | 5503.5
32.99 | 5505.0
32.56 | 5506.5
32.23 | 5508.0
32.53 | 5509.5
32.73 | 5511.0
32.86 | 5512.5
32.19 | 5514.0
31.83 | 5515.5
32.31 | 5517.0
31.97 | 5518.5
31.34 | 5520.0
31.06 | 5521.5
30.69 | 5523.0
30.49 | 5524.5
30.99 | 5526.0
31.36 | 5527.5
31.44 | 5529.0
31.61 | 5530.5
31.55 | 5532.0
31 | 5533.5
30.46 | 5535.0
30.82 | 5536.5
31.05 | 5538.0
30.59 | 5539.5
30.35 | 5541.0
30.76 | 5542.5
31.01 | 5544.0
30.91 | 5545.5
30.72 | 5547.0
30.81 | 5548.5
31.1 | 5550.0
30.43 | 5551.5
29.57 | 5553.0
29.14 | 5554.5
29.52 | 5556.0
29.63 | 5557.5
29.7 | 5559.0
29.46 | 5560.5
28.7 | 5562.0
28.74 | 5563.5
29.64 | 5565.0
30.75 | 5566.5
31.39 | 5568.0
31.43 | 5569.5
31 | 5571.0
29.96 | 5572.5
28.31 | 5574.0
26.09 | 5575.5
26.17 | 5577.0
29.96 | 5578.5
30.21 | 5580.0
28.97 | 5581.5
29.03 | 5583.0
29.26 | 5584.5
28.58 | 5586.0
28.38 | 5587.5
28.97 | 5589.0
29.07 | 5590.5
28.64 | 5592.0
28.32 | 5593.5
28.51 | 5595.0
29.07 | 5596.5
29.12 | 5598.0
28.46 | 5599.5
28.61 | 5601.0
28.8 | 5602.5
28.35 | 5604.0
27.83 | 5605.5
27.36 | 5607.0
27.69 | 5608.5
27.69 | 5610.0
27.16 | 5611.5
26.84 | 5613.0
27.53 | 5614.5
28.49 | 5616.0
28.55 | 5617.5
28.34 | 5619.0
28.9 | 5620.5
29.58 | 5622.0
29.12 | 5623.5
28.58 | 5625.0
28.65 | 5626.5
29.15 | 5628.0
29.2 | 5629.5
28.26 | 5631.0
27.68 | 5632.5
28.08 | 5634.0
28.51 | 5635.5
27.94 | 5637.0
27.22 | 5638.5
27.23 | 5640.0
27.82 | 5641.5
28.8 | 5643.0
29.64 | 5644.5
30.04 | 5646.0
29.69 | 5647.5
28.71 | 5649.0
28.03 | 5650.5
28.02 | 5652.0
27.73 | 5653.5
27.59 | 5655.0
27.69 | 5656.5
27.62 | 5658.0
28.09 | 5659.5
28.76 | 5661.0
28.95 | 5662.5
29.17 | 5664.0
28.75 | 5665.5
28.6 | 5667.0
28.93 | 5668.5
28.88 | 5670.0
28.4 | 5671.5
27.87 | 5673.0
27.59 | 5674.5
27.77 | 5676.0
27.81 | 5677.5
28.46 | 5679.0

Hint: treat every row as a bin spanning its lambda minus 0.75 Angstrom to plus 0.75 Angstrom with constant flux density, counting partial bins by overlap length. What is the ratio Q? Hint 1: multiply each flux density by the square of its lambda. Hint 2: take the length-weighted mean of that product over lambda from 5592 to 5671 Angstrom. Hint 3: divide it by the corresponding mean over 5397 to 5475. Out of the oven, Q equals 0.71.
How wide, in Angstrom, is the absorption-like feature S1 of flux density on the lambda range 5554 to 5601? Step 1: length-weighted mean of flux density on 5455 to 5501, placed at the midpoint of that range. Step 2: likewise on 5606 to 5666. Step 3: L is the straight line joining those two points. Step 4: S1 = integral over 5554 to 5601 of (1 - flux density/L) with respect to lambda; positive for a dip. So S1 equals 2.0 Angstrom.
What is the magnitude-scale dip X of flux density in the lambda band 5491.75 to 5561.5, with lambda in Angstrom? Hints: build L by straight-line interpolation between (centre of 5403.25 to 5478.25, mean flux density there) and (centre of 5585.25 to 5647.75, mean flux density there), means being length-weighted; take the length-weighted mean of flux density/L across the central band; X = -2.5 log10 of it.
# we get 0.13 mag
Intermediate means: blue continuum 42.1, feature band 31.4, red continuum 28.4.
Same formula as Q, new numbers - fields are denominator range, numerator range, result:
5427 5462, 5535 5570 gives 0.79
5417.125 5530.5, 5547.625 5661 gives 0.83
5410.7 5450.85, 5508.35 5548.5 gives 0.72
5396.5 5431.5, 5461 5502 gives 0.70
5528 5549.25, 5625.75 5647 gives 0.95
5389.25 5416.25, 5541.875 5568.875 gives 0.66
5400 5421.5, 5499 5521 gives 0.66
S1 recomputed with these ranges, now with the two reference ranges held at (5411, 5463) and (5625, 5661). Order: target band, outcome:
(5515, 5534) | 2.77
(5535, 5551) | 2.08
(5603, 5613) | 1.03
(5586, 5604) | 1.71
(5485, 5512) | 3.98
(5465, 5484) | 2.73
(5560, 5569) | 1.07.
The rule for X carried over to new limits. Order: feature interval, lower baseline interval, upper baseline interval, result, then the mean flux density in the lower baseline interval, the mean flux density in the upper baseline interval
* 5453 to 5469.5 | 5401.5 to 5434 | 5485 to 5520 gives 0.15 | 49.2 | 32.7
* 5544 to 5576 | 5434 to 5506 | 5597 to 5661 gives 0.06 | 35.6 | 28.3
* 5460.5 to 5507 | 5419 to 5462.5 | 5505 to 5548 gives 0.08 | 41.5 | 31.4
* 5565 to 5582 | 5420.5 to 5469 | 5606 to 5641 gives 0.08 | 40.5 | 28.2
